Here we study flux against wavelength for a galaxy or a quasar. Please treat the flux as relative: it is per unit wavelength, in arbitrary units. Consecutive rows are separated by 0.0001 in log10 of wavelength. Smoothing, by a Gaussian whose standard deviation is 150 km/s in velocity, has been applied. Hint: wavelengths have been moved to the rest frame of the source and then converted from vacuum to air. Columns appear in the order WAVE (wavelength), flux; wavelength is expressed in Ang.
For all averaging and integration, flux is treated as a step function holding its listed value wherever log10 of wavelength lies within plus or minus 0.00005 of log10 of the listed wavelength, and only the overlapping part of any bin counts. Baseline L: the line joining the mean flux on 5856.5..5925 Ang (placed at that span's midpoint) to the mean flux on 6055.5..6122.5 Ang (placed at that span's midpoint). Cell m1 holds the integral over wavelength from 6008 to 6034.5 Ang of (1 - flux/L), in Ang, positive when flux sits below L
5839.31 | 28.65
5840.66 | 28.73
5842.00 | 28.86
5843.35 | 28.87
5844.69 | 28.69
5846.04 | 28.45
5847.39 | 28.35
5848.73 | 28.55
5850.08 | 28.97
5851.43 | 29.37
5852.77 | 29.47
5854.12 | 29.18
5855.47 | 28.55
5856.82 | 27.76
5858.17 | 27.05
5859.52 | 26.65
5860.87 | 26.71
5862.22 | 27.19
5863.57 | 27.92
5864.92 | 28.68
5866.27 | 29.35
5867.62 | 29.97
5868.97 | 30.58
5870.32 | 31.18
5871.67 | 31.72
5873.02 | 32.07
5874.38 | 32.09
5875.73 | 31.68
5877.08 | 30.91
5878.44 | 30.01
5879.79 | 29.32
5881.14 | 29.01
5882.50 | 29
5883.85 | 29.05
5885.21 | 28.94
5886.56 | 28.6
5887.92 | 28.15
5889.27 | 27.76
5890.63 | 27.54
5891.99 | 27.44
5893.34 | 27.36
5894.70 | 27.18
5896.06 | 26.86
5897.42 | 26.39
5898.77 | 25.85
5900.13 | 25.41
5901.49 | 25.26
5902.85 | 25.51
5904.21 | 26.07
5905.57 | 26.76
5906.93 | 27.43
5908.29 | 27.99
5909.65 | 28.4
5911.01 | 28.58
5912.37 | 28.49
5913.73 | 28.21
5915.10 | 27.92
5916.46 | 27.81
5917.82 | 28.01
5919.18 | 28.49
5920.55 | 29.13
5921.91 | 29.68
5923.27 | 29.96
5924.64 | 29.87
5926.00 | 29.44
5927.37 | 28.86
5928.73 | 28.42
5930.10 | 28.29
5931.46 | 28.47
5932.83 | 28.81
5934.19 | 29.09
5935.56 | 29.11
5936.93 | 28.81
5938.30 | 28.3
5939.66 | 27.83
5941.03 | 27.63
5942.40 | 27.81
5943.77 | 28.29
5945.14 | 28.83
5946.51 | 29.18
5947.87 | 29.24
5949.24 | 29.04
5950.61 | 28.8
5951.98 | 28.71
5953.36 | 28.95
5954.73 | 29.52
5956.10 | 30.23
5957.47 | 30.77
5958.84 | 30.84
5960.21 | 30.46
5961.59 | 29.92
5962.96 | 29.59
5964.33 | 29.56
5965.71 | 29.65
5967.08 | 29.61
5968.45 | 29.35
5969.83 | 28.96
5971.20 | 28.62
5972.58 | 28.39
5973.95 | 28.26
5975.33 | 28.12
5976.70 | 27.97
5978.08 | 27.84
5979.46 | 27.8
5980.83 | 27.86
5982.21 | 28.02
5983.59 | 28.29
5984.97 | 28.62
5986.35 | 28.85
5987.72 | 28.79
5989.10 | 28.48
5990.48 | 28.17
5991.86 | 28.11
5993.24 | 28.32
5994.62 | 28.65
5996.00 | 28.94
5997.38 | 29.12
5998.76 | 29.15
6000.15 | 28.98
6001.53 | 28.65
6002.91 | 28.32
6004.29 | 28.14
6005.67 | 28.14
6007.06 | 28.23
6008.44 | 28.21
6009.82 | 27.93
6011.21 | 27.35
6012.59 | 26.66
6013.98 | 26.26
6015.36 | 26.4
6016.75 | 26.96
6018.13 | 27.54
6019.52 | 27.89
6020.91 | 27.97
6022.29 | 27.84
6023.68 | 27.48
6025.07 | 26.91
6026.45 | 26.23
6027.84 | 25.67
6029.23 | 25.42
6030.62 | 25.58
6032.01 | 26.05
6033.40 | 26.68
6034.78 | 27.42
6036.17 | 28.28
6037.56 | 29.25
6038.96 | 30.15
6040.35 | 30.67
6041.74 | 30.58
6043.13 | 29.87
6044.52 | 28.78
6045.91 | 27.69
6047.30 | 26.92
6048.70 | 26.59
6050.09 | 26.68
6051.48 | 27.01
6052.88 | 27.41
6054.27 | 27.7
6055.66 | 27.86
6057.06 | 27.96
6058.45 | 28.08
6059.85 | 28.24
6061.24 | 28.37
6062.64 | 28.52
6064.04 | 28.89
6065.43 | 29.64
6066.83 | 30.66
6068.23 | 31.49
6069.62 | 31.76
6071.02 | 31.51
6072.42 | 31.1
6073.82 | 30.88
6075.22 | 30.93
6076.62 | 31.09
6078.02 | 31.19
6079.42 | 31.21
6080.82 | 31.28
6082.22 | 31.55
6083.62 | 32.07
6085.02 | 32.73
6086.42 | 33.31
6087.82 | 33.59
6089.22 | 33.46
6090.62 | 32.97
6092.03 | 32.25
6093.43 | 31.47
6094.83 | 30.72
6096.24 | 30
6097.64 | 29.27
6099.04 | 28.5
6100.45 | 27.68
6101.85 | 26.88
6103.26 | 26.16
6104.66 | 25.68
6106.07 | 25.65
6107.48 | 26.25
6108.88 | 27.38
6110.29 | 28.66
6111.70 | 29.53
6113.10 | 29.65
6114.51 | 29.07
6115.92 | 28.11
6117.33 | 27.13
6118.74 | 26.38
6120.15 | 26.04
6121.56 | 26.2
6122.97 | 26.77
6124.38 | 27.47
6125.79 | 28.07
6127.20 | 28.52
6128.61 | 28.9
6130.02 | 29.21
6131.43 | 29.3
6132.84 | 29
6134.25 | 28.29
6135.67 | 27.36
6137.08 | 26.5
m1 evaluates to 2.1 Ang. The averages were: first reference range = 28.4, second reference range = 29.6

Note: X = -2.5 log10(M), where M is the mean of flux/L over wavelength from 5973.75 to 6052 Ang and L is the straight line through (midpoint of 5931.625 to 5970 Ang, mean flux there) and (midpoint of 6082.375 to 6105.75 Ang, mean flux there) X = 0.07 mag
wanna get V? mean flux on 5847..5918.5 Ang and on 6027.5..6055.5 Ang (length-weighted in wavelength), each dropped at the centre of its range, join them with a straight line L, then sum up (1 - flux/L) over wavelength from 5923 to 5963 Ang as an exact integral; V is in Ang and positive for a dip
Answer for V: -1.3 Ang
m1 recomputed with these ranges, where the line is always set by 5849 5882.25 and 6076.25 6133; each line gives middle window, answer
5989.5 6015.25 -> 1.02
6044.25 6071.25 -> 0.69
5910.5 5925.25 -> 0.31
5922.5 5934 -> 0.13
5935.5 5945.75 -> 0.37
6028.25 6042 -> 0.67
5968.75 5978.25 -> 0.31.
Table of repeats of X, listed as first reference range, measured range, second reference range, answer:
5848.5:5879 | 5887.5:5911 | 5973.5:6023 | 0.081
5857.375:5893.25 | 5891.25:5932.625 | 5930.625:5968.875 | 0.052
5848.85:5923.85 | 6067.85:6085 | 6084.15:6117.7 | -0.073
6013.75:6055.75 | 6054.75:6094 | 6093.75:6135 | -0.114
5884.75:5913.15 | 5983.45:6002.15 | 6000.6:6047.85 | -0.041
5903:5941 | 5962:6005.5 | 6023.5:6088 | 0.004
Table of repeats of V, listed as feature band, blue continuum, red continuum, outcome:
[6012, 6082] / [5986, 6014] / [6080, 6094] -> 4.76 Ang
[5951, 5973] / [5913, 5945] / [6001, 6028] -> -1.09 Ang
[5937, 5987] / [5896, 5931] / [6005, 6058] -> -2.06 Ang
